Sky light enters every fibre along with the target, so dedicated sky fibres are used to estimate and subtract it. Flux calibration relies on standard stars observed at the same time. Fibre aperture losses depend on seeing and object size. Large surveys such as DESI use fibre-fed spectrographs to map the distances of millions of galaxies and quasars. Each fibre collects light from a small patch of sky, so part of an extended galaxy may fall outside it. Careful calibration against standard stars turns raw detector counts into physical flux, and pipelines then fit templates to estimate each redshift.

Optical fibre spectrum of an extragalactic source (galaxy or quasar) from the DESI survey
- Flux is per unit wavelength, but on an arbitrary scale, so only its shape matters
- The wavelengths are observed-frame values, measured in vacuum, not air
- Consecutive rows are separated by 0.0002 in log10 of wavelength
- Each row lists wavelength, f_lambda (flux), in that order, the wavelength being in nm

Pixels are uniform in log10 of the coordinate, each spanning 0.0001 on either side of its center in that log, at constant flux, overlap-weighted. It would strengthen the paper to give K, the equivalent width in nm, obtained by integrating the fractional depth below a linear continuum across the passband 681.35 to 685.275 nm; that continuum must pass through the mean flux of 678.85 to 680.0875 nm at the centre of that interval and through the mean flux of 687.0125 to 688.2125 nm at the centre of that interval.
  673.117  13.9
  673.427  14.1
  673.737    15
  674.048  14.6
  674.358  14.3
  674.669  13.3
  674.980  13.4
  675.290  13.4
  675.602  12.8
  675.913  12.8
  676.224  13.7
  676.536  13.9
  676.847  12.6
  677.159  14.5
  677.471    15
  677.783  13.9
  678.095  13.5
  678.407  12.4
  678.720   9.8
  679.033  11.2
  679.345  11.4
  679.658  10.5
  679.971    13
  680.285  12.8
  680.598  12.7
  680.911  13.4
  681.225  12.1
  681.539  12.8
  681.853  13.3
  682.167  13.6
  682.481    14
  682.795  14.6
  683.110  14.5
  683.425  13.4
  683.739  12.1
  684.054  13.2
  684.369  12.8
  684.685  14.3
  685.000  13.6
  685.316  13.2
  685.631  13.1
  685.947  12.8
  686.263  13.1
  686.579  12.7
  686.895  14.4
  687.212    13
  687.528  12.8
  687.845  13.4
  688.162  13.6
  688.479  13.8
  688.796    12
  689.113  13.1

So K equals -0.39 nm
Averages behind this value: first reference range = 11.4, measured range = 13.5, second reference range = 13.2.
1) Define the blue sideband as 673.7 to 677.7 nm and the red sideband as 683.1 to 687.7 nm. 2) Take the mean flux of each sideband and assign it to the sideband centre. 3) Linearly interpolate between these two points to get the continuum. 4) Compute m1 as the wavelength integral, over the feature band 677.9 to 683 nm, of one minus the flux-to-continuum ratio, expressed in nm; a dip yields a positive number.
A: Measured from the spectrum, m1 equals 0.34 nm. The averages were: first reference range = 13.8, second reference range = 13.2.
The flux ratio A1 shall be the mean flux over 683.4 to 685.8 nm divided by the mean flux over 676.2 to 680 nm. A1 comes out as 1.04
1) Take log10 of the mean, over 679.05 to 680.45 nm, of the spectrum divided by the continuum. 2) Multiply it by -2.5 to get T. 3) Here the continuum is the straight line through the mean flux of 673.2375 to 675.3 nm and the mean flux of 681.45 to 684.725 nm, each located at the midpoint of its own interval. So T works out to 0.16 mag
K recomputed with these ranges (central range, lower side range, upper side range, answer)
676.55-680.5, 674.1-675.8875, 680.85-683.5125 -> 0.26 nm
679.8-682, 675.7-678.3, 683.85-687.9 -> 0.10 nm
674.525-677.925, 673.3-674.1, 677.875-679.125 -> -0.12 nm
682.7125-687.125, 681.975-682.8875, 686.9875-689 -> 0.08 nm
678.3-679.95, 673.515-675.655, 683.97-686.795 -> 0.29 nm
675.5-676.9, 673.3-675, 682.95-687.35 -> 0.08 nm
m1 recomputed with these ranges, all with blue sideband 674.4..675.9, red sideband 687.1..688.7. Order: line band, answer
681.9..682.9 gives -0.05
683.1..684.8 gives 0.00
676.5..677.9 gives -0.08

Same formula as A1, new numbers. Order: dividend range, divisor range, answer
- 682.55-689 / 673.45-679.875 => 1.02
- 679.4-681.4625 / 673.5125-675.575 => 0.89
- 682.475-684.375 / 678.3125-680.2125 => 1.19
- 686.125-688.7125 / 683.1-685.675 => 1.00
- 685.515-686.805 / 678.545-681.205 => 1.10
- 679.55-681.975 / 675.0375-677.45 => 0.94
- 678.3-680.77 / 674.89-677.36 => 0.87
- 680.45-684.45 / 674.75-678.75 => 1.00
